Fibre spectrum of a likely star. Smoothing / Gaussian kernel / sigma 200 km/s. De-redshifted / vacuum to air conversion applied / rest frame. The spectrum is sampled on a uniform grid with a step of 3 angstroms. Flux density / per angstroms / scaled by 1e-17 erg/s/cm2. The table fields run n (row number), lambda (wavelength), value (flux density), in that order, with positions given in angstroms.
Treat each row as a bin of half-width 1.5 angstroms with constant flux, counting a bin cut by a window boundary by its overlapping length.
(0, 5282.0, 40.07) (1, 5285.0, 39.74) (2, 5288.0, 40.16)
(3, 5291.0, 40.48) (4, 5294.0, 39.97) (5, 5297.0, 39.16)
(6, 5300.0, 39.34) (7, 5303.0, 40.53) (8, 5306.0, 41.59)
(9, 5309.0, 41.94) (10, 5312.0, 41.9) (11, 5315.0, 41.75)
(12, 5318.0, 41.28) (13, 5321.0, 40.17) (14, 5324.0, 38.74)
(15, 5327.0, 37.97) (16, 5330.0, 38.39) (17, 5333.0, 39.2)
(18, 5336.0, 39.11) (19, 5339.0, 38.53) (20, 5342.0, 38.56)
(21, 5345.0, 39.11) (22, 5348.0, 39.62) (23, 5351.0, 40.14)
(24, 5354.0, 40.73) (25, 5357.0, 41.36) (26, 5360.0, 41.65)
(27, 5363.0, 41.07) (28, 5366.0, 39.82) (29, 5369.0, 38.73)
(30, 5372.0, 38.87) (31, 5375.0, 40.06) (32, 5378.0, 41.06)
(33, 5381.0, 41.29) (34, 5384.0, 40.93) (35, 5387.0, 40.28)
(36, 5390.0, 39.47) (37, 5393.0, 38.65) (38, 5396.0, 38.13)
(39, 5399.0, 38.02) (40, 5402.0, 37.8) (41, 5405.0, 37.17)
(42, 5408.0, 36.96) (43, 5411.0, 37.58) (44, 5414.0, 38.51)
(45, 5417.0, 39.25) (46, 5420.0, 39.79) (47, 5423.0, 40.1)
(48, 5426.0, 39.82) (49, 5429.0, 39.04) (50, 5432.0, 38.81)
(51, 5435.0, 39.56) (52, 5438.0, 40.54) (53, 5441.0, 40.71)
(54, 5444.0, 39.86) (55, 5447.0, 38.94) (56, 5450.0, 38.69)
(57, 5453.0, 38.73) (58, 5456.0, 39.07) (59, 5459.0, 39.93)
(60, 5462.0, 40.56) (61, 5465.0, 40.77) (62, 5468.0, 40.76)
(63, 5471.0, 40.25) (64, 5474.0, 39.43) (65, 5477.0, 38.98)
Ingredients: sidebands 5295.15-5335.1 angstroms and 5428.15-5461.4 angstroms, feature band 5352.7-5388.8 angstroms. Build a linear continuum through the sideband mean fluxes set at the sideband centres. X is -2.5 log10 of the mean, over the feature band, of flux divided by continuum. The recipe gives -0.02 mag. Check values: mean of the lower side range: 40.1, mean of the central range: 40.5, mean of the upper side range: 39.5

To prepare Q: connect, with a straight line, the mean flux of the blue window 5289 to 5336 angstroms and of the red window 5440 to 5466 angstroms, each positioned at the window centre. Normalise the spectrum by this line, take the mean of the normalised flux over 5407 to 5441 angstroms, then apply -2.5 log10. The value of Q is 0.02 mag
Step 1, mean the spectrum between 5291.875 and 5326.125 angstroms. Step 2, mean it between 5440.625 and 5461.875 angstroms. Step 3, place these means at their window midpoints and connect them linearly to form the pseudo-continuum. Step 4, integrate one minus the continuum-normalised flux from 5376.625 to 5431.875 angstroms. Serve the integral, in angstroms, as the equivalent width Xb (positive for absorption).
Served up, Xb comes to 1.0 angstroms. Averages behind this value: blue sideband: 40.5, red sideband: 39.4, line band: 39.1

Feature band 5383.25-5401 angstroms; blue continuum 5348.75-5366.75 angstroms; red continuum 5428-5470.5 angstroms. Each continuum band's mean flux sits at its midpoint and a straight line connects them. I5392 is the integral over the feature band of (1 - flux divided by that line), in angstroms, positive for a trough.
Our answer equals 0.6 angstroms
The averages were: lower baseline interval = 40.8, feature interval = 39.1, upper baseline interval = 39.7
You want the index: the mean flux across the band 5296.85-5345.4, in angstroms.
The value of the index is 39.9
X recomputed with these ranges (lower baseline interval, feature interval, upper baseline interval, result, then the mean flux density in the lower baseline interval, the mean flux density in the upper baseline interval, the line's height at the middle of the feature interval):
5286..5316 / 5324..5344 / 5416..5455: 0.05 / 40.6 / 39.5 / 40.4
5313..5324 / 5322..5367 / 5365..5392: 0.02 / 40.8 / 40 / 40.5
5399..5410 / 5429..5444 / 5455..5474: -0.03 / 37.4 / 40.2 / 38.9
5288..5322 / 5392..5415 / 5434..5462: 0.06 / 40.7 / 39.6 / 40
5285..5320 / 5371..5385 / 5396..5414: -0.06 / 40.7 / 37.6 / 38.4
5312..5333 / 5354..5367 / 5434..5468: -0.03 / 39.8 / 39.8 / 39.8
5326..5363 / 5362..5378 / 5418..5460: -0.01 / 39.6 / 39.5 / 39.6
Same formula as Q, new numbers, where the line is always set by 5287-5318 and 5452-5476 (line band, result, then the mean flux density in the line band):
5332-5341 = 0.04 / 38.9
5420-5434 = 0.02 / 39.5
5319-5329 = 0.04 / 39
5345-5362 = 0.00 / 40.6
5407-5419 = 0.06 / 38.2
